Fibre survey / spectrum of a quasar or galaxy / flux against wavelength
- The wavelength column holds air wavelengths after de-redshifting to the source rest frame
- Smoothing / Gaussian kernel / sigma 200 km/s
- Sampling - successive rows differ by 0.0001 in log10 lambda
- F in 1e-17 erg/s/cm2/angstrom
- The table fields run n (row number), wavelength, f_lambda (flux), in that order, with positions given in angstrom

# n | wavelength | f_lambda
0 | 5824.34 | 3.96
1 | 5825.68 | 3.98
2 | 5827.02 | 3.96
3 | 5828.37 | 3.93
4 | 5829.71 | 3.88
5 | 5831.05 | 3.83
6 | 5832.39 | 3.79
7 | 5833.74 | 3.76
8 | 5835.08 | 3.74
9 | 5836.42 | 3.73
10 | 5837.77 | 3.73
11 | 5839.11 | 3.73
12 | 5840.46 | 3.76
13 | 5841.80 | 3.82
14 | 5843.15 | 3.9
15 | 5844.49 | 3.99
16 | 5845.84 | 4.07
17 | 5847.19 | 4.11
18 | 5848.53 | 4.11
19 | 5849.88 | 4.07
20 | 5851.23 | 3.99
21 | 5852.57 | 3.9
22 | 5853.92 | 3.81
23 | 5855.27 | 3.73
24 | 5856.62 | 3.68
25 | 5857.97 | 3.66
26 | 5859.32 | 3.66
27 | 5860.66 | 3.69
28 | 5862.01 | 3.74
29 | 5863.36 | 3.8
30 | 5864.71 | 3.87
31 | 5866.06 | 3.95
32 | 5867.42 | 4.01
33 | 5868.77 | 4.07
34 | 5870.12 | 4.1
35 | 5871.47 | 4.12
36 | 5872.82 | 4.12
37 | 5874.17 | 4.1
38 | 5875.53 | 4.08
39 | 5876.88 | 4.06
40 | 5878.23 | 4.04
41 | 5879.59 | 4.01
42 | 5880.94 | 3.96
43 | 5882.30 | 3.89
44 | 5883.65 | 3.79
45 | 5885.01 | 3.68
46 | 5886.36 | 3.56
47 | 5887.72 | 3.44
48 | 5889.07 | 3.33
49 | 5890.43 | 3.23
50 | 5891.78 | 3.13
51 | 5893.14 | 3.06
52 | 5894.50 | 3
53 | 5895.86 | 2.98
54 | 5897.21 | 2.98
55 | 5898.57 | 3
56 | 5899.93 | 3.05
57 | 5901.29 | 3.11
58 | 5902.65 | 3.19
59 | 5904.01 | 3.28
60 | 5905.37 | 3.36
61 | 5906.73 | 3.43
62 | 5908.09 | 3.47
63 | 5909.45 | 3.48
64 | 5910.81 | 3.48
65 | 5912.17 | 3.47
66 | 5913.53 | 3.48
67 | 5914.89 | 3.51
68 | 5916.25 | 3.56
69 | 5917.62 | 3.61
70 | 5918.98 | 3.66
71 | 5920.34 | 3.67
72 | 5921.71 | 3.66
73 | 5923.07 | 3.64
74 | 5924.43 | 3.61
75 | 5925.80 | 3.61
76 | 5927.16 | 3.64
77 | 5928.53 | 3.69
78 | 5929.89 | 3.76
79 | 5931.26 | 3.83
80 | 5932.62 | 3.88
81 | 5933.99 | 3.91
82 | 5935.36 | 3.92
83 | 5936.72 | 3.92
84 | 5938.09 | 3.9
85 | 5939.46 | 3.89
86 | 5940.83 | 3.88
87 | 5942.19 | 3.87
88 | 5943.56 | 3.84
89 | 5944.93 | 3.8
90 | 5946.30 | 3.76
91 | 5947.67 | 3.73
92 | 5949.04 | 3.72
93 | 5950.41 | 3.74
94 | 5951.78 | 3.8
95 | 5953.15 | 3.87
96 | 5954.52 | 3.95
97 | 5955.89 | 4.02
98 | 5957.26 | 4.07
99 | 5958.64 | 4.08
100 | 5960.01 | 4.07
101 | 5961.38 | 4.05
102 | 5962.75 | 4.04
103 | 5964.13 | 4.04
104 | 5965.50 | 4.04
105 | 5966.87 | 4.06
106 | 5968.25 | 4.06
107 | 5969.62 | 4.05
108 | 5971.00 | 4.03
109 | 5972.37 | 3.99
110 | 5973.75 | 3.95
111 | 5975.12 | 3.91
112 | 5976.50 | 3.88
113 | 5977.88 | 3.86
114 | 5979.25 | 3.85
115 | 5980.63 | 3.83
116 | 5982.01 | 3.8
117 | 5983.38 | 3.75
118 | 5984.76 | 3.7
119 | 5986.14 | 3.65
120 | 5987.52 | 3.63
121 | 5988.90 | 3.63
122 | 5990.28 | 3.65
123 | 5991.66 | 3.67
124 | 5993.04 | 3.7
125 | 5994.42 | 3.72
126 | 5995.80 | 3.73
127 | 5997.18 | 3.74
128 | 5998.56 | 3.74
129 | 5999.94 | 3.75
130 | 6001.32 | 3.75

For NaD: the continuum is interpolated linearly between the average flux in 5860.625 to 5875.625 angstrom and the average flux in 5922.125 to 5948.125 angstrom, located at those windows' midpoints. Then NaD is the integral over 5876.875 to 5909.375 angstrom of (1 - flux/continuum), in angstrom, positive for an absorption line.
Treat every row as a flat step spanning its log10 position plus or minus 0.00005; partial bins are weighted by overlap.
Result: 4.19 angstrom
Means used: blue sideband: 3.98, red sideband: 3.79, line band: 3.41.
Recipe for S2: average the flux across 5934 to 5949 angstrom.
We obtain 3.85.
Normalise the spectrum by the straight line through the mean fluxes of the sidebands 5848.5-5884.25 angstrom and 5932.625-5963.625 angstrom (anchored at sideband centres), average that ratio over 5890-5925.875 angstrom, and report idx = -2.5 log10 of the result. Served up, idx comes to 0.17 mag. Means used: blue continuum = 3.92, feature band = 3.36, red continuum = 3.9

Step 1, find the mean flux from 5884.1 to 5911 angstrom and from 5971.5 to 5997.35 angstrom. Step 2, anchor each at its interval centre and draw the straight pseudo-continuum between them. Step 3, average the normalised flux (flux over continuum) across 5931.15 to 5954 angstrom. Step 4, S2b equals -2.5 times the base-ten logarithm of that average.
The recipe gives -0.09 mag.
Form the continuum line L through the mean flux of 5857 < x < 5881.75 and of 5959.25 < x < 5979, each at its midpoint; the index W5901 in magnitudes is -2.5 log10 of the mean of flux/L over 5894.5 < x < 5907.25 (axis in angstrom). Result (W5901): 0.25 mag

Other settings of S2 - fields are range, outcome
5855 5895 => 3.76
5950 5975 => 4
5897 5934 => 3.5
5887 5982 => 3.68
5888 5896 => 3.15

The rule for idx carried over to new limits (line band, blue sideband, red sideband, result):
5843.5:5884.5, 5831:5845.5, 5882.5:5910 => -0.11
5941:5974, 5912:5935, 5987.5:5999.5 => -0.07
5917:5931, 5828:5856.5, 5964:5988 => 0.06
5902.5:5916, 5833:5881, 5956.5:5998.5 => 0.14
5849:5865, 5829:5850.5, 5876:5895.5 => -0.01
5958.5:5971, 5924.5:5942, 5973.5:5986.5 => -0.07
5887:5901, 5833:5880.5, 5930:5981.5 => 0.25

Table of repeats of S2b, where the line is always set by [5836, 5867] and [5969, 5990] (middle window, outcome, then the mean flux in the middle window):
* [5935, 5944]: -0.02 mag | 3.89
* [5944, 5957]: 0.00 mag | 3.83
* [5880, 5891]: 0.06 mag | 3.62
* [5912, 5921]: 0.08 mag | 3.57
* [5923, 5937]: 0.02 mag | 3.77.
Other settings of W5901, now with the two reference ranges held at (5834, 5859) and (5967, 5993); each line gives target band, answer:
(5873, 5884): -0.04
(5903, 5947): 0.05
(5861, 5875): -0.04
